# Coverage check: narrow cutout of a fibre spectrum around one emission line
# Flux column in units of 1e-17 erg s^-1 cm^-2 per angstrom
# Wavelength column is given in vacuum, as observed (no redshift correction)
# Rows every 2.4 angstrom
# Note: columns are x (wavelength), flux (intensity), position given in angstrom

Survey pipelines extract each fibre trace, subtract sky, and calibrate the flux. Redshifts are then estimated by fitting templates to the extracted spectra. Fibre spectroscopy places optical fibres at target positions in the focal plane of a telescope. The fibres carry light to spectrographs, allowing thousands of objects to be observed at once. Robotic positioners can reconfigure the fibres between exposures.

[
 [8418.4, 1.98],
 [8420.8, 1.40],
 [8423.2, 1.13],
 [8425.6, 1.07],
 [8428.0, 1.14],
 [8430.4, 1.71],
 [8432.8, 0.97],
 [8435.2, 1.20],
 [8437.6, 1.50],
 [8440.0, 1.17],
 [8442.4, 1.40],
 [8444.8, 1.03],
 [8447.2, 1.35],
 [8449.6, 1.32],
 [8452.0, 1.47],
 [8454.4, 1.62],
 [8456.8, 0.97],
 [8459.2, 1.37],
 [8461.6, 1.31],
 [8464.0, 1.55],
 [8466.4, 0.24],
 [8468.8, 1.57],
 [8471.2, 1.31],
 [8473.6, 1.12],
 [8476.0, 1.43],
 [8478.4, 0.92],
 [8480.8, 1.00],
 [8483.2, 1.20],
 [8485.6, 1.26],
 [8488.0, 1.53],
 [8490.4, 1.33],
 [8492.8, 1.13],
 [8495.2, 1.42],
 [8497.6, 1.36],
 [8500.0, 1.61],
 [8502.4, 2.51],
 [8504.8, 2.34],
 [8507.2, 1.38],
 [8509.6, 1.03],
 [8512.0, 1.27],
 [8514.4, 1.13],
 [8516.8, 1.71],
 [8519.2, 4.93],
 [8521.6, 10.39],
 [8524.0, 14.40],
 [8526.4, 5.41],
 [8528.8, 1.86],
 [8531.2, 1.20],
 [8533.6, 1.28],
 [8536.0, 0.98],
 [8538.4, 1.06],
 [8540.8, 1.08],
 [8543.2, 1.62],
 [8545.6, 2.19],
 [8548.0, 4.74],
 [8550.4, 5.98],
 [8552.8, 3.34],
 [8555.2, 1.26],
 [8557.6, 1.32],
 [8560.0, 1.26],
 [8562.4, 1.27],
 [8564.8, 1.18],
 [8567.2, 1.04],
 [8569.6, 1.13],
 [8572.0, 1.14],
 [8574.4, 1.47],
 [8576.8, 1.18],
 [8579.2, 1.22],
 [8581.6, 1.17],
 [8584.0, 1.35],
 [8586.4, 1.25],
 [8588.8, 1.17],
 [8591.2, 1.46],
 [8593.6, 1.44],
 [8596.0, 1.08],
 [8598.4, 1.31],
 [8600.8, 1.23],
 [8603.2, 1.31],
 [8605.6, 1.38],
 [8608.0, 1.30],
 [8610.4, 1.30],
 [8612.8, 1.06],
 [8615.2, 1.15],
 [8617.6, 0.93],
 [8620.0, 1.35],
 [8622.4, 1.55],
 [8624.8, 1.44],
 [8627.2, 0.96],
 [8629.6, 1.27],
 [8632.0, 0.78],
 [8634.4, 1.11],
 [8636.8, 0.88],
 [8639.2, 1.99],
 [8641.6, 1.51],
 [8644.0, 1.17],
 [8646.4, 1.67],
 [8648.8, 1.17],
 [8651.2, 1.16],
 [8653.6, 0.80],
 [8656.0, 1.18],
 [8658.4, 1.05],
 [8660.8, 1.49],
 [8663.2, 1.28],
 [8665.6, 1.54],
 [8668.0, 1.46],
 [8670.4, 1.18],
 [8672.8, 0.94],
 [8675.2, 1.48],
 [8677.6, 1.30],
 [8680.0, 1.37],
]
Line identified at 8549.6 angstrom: [N II] 6583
